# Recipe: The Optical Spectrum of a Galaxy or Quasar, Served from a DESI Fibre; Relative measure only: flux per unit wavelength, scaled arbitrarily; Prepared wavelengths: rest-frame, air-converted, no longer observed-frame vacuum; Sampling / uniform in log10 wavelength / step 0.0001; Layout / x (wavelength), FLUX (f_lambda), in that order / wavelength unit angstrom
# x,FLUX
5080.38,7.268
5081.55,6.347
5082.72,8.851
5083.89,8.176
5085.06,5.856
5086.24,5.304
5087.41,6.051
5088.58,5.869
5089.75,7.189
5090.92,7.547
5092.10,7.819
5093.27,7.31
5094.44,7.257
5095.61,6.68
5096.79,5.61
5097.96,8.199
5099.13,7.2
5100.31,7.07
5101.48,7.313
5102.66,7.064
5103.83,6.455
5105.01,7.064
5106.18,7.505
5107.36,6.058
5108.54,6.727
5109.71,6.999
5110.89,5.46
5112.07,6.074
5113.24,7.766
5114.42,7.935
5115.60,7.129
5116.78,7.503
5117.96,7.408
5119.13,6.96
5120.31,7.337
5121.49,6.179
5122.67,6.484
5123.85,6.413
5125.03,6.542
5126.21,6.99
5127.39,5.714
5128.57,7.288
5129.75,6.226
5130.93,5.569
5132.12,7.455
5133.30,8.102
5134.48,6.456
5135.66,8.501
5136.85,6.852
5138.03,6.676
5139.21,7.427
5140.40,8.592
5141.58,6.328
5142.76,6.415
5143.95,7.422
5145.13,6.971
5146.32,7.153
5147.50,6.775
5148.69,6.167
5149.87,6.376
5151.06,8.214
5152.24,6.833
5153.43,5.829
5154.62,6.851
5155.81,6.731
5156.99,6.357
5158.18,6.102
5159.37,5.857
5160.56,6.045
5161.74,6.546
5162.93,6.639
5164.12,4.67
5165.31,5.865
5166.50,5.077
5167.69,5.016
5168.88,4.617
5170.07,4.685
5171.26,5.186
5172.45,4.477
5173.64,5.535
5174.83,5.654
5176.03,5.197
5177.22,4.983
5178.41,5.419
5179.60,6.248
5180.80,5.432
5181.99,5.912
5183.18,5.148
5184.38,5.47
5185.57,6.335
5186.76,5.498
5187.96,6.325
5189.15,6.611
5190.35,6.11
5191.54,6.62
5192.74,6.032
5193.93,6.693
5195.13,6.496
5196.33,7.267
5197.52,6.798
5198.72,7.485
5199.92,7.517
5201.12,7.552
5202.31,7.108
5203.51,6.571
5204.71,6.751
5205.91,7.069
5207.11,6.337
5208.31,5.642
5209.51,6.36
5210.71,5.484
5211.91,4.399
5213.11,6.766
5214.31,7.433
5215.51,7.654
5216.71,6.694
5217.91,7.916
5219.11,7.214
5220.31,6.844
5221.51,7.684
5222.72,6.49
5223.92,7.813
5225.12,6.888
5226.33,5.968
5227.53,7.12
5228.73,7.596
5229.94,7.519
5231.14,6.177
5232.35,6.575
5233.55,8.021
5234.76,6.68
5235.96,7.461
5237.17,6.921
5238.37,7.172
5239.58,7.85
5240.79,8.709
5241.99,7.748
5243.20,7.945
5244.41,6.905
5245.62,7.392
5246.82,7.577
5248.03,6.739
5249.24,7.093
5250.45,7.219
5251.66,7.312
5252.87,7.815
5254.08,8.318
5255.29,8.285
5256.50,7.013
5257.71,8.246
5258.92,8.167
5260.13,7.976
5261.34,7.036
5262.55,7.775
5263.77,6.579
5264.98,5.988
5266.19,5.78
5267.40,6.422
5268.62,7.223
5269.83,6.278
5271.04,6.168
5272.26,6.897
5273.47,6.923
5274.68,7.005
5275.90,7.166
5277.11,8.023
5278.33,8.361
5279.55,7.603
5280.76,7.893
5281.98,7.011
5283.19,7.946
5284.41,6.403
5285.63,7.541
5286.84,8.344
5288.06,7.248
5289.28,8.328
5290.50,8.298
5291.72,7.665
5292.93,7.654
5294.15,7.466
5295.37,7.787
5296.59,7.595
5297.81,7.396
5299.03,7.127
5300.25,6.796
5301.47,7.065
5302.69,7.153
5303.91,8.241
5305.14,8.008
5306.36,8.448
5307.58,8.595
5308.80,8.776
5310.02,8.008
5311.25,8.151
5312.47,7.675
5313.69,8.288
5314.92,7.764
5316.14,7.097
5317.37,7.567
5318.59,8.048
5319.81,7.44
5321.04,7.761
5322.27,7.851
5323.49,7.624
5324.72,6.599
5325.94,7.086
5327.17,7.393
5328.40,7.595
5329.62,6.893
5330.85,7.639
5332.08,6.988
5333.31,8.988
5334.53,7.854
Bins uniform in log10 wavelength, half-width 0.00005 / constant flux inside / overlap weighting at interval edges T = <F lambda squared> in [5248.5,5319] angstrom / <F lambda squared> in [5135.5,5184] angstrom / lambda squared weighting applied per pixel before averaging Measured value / 1.29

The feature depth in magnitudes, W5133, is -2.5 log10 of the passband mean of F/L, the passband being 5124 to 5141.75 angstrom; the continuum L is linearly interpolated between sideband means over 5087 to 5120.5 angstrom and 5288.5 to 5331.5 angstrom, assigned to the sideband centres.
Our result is 0.02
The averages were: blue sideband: 6.99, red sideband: 7.68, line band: 6.98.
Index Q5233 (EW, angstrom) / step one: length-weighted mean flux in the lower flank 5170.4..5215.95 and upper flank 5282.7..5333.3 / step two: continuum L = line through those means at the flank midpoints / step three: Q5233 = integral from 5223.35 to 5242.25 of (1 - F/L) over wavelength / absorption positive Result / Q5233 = -1.6 angstrom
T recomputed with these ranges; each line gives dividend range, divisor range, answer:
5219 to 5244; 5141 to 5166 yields 1.15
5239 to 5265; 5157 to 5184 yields 1.42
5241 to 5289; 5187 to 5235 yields 1.10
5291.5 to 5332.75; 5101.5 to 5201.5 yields 1.26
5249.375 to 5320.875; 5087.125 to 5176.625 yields 1.21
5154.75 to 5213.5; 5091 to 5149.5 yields 0.89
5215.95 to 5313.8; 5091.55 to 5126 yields 1.13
